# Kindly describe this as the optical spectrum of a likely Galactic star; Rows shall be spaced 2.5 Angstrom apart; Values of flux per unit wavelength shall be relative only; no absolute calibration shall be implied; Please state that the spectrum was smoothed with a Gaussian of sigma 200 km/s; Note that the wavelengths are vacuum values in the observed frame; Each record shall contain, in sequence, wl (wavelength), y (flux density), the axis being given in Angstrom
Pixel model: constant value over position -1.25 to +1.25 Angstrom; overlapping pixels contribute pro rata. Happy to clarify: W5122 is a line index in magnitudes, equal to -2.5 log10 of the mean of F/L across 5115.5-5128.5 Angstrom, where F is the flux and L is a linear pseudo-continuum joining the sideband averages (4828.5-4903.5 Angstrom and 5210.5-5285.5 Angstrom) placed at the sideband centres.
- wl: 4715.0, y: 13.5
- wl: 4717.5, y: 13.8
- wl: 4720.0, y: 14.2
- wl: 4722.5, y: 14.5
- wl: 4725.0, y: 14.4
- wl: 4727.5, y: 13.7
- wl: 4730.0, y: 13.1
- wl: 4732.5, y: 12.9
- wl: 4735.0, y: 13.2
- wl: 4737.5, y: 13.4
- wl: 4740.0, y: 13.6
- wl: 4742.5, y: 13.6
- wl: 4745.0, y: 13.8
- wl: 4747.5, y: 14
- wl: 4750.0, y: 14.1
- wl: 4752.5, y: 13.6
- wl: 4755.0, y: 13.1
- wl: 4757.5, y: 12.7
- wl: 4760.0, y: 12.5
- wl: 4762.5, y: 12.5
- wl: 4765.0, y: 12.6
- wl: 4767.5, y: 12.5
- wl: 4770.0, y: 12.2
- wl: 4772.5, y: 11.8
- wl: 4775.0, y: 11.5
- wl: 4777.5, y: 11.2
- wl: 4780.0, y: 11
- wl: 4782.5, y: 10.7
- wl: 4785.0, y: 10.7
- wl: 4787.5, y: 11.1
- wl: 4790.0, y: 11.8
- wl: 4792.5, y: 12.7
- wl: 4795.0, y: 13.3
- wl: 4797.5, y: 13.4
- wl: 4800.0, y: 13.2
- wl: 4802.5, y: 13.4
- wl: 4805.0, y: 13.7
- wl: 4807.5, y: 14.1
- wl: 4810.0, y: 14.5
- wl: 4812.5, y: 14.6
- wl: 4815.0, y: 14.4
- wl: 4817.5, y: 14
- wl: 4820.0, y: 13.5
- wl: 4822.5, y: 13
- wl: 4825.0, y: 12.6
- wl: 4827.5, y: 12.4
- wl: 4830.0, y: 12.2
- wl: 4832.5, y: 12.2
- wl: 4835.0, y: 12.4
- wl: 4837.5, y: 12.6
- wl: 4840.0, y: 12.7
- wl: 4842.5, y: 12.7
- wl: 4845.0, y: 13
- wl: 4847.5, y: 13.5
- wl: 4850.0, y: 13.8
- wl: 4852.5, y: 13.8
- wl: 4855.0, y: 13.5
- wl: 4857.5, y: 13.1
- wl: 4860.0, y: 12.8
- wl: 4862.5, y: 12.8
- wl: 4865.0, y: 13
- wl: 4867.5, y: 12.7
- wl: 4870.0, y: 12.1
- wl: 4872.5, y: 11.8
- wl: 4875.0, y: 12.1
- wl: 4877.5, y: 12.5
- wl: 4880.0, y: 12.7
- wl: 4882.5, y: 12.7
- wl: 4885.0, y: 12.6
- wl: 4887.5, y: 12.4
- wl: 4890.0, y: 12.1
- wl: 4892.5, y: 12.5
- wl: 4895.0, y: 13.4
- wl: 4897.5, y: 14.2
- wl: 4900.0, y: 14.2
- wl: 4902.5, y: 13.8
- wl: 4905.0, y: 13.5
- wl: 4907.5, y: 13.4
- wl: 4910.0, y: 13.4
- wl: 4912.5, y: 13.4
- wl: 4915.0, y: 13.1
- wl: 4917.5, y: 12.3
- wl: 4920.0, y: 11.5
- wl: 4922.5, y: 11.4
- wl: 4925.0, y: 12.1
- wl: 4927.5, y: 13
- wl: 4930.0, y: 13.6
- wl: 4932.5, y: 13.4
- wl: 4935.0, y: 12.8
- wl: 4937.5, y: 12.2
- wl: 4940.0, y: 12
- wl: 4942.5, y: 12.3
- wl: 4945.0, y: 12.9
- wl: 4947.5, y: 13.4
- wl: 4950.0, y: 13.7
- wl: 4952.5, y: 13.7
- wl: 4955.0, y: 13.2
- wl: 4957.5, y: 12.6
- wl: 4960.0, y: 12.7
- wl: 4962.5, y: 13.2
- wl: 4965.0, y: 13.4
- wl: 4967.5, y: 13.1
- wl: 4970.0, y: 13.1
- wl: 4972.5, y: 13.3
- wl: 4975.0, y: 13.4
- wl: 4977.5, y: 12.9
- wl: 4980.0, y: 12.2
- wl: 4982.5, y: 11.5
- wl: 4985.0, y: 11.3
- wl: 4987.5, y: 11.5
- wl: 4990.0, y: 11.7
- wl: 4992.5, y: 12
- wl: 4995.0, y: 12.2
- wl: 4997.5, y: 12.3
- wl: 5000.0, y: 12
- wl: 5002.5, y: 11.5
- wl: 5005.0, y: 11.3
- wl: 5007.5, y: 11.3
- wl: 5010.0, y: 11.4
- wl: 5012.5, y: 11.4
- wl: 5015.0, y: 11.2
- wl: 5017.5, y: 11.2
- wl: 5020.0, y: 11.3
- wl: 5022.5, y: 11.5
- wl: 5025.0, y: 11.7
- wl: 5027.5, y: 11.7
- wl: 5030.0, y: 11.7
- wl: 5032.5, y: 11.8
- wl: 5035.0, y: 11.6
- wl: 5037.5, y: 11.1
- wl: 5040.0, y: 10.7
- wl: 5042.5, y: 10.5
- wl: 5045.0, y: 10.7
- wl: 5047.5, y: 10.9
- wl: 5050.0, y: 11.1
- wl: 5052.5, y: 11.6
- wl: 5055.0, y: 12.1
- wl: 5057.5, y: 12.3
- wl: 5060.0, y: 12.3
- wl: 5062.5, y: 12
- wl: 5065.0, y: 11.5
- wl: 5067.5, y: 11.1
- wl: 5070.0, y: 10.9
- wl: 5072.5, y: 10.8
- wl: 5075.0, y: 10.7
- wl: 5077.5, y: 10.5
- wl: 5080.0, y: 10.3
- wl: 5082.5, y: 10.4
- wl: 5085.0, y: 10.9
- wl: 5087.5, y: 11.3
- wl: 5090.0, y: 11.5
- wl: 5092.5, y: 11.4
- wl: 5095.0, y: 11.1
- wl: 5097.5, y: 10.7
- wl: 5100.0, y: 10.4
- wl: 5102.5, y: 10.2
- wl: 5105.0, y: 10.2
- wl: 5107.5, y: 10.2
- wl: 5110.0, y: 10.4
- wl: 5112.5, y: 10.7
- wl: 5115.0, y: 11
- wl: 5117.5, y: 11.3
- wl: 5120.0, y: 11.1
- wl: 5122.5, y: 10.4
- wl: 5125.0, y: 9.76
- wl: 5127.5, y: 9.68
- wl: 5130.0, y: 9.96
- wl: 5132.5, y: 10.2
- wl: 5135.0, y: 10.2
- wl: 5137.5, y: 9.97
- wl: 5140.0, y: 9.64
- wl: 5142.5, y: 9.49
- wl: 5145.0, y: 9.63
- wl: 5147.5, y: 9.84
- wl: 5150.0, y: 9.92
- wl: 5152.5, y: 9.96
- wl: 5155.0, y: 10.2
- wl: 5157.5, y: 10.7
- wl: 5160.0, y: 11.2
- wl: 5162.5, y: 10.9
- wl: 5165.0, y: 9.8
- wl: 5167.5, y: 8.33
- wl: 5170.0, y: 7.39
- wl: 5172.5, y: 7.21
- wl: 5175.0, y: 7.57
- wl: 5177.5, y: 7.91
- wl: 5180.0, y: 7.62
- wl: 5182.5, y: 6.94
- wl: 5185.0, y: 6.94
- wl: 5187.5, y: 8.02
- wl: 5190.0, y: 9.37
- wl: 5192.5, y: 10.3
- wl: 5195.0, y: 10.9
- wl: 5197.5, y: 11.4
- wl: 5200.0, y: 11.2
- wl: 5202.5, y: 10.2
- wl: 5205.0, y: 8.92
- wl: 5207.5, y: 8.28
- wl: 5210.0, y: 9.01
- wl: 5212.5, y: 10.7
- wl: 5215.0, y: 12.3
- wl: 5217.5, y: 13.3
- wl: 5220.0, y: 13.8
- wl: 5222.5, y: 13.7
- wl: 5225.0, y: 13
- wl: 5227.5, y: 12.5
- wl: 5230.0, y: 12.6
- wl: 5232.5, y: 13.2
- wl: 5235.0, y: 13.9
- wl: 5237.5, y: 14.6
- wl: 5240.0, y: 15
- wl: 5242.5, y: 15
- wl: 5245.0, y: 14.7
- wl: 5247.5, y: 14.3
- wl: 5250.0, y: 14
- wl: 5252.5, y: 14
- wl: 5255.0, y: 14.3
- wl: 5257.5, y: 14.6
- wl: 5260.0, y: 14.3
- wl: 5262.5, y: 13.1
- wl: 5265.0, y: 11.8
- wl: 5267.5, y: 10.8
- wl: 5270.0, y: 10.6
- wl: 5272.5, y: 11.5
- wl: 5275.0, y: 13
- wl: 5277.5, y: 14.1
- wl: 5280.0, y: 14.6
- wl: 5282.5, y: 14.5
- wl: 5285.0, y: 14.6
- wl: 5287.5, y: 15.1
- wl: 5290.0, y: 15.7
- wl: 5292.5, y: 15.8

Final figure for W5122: 0.248 mag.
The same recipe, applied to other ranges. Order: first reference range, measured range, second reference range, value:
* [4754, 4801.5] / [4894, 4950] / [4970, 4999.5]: -0.07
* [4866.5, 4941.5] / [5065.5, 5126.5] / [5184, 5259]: 0.16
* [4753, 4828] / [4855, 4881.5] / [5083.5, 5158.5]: -0.04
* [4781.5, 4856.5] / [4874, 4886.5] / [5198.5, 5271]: 0.04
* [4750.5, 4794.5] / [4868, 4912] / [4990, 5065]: -0.10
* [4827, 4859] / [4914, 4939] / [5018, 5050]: -0.03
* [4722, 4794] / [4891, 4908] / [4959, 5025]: -0.10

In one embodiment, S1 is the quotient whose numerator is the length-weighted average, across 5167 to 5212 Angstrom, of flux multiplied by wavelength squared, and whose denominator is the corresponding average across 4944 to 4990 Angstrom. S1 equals 0.7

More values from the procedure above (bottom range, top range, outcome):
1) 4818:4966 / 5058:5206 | 0.86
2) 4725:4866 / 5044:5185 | 0.90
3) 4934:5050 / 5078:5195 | 0.86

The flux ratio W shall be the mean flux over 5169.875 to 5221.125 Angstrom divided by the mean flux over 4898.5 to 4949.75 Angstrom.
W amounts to 0.7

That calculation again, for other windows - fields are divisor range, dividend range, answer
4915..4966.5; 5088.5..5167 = 0.81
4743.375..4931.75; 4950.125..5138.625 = 0.89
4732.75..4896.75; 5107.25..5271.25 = 0.86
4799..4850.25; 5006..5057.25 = 0.86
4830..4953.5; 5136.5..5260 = 0.86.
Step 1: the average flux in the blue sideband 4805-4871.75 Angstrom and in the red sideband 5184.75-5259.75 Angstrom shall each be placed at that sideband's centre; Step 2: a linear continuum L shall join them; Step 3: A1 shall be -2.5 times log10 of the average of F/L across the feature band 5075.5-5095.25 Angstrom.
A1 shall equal 0.15 mag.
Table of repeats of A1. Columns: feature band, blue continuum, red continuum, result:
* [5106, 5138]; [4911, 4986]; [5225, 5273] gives 0.26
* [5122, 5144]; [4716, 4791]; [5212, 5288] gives 0.32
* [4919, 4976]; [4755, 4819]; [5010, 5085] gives -0.10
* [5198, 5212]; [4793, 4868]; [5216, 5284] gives 0.36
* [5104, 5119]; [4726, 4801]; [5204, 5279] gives 0.20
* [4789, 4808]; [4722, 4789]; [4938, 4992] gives -0.04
